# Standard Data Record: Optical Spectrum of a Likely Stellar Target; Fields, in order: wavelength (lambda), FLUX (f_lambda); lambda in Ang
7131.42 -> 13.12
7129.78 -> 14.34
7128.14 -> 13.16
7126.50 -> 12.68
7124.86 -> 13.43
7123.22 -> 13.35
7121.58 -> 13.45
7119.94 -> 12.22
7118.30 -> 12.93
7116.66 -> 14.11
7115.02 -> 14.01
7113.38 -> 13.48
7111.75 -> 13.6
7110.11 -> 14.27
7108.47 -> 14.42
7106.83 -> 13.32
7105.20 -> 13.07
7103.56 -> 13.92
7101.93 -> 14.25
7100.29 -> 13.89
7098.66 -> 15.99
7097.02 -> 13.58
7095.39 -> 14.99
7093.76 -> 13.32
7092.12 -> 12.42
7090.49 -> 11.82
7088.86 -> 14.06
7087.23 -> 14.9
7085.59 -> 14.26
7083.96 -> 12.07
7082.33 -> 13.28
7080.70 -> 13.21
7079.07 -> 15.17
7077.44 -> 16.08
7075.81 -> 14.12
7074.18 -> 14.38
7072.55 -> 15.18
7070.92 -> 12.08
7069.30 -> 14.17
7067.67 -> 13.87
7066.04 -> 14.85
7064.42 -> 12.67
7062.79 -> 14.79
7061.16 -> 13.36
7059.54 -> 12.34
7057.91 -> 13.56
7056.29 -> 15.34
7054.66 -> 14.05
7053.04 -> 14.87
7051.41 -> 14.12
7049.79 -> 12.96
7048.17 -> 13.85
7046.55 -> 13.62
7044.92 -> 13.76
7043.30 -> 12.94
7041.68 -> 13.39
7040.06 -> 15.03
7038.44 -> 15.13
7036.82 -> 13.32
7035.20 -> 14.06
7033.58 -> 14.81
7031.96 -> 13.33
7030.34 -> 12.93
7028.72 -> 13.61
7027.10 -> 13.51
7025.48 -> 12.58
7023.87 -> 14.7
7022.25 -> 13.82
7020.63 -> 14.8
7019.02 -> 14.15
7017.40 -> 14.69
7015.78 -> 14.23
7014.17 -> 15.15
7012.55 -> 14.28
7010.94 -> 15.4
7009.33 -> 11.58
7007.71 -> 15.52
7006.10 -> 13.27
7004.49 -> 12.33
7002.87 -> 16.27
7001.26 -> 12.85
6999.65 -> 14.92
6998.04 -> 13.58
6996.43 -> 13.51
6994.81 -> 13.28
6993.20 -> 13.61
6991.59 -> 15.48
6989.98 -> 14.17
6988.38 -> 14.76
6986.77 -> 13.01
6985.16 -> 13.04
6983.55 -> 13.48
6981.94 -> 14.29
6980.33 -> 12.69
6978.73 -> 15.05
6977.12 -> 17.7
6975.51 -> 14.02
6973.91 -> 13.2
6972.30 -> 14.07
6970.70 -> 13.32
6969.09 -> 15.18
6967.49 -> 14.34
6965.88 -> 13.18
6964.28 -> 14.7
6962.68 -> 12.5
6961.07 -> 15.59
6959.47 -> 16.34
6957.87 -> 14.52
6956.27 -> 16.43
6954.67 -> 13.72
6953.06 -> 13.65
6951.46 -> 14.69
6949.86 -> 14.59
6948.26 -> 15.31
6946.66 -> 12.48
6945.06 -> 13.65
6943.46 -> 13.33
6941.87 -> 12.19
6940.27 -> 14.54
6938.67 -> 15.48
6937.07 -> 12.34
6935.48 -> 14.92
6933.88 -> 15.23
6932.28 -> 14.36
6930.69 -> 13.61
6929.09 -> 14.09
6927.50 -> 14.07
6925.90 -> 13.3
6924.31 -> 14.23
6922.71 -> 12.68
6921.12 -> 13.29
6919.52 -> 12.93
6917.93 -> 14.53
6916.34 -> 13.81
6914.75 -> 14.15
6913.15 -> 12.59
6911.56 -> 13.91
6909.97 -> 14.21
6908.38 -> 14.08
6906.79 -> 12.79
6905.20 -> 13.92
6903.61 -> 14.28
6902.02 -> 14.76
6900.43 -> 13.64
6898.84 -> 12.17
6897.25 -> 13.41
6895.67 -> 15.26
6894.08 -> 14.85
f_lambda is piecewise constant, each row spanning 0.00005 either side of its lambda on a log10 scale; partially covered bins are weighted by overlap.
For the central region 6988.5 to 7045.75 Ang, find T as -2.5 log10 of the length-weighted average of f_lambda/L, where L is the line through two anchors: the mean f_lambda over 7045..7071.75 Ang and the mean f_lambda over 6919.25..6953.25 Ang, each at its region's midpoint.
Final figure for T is -0.02 mag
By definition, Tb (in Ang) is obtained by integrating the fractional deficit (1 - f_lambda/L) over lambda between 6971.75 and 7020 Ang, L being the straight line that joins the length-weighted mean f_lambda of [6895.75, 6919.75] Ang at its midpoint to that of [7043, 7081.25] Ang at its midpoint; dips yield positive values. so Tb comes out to -0.8 Ang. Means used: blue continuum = 13.7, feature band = 14.1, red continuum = 14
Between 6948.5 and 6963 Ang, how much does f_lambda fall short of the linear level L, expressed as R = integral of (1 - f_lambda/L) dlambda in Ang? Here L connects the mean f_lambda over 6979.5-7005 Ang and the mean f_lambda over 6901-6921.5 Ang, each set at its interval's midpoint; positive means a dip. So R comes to -1.0 Ang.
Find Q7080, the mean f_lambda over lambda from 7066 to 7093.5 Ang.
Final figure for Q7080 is 13.8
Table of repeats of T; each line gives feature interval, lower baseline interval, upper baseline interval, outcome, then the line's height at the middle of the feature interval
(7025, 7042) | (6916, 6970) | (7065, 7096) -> 0.011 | 14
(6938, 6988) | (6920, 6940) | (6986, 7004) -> -0.013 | 14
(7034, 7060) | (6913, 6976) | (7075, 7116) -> 0.001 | 13.9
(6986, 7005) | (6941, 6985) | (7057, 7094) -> 0.006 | 14.1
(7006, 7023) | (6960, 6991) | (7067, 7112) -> -0.018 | 14.1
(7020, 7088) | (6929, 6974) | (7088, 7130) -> -0.008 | 13.8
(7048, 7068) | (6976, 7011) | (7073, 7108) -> 0.005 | 14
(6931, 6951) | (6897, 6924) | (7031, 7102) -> -0.029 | 13.7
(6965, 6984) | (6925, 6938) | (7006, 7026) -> -0.008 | 14.1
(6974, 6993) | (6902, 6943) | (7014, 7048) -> -0.029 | 13.9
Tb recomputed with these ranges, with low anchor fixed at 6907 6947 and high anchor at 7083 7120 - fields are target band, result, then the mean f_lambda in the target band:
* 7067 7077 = -0.23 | 14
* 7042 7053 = 0.08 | 13.6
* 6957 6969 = -0.66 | 14.5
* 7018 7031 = -0.05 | 13.8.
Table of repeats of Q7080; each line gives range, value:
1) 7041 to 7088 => 13.9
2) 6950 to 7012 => 14.2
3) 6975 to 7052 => 14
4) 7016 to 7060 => 13.9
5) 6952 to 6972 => 14.4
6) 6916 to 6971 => 14.1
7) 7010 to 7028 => 14.3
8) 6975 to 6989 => 14.2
